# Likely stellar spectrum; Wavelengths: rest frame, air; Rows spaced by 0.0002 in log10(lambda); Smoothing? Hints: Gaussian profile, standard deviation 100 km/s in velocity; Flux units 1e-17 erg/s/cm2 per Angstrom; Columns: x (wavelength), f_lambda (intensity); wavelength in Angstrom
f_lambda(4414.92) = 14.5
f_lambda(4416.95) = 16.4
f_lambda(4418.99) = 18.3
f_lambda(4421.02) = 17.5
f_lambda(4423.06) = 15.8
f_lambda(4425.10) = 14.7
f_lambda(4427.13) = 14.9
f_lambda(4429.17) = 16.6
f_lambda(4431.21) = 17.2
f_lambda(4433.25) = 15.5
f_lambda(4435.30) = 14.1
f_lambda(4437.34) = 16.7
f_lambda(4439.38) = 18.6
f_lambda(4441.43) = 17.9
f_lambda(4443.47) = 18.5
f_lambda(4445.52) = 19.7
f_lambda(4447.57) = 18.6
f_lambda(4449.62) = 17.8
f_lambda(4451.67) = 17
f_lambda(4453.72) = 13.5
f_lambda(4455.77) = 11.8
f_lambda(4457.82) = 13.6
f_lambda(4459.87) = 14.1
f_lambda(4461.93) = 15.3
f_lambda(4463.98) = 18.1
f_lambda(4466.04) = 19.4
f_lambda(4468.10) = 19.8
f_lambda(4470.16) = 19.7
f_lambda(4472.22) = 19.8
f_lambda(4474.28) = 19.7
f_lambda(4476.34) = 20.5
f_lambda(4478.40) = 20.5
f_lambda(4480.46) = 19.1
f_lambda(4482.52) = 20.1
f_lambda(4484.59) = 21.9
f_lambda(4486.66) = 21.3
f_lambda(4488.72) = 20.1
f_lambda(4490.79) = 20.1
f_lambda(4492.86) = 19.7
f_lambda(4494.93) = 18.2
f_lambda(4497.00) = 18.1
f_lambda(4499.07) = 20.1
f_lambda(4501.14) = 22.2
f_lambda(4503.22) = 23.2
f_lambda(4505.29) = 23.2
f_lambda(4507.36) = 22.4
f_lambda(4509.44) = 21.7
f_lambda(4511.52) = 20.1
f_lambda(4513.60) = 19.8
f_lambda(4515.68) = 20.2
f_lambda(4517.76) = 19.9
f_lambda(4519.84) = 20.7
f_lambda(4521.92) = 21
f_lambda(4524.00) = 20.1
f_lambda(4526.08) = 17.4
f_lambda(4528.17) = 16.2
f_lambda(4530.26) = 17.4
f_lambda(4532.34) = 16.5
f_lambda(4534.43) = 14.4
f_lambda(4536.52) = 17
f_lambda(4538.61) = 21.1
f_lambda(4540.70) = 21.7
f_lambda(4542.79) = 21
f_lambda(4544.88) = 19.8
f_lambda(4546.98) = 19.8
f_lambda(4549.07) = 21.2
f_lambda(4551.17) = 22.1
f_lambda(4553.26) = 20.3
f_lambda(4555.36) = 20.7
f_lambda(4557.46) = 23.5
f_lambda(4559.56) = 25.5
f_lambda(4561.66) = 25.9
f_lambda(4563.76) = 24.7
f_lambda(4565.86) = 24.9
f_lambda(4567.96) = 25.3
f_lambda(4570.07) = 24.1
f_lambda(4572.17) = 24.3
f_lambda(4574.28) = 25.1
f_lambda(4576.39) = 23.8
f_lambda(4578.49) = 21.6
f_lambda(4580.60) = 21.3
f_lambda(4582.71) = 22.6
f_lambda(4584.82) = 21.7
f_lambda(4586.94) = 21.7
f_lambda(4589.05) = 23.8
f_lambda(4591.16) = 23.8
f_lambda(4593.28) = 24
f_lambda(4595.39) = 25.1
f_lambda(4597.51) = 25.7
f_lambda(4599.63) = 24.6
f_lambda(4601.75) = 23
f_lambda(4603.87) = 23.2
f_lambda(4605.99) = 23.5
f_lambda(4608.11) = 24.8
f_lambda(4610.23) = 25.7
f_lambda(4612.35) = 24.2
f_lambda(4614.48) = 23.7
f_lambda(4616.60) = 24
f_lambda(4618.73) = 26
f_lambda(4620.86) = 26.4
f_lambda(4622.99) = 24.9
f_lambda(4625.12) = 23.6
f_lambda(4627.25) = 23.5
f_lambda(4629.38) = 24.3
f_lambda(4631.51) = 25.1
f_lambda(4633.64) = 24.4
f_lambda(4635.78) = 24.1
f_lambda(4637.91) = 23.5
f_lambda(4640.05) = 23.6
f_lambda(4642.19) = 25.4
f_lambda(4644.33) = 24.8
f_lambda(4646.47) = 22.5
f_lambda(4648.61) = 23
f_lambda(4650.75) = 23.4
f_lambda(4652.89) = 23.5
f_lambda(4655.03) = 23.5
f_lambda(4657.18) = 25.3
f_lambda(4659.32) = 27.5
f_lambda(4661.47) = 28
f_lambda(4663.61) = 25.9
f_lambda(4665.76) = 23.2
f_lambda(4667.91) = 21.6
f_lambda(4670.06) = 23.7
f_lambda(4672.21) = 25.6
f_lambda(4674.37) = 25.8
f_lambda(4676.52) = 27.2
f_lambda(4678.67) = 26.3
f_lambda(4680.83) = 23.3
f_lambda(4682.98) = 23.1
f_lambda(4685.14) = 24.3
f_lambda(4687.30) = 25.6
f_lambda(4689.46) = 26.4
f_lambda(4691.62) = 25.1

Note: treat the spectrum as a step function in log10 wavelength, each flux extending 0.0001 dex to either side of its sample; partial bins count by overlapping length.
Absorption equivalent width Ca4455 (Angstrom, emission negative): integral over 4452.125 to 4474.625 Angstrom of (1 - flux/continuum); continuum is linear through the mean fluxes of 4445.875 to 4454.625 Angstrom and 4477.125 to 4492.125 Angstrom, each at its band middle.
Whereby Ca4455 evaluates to 2.0 Angstrom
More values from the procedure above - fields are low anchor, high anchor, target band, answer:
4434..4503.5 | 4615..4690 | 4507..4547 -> 2.02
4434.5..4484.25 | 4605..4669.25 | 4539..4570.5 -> -1.91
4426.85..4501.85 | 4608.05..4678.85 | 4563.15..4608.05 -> -2.40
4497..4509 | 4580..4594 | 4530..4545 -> 2.43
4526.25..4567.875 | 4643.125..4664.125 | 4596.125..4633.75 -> -1.95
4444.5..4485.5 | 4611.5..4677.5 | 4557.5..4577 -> -2.76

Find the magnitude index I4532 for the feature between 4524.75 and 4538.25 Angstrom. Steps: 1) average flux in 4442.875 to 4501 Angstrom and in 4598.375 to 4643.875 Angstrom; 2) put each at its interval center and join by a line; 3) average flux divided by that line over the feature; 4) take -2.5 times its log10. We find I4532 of 0.23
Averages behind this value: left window 18.5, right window 24.4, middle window 16.8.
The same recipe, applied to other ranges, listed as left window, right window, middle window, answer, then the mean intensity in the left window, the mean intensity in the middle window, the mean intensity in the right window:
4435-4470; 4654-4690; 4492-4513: -0.12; 16.9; 20.9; 25.1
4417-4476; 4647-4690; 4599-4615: -0.07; 17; 24.1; 24.8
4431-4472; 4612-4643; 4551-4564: -0.09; 16.9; 23.2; 24.4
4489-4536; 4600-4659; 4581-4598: -0.03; 19.6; 23.4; 24.2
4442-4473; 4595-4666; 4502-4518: -0.11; 17.1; 21.4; 24.5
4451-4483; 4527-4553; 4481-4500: -0.11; 17.6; 19.9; 19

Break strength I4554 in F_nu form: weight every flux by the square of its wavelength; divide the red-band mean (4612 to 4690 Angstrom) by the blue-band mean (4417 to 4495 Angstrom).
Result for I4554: 1.5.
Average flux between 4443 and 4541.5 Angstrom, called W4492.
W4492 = 19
